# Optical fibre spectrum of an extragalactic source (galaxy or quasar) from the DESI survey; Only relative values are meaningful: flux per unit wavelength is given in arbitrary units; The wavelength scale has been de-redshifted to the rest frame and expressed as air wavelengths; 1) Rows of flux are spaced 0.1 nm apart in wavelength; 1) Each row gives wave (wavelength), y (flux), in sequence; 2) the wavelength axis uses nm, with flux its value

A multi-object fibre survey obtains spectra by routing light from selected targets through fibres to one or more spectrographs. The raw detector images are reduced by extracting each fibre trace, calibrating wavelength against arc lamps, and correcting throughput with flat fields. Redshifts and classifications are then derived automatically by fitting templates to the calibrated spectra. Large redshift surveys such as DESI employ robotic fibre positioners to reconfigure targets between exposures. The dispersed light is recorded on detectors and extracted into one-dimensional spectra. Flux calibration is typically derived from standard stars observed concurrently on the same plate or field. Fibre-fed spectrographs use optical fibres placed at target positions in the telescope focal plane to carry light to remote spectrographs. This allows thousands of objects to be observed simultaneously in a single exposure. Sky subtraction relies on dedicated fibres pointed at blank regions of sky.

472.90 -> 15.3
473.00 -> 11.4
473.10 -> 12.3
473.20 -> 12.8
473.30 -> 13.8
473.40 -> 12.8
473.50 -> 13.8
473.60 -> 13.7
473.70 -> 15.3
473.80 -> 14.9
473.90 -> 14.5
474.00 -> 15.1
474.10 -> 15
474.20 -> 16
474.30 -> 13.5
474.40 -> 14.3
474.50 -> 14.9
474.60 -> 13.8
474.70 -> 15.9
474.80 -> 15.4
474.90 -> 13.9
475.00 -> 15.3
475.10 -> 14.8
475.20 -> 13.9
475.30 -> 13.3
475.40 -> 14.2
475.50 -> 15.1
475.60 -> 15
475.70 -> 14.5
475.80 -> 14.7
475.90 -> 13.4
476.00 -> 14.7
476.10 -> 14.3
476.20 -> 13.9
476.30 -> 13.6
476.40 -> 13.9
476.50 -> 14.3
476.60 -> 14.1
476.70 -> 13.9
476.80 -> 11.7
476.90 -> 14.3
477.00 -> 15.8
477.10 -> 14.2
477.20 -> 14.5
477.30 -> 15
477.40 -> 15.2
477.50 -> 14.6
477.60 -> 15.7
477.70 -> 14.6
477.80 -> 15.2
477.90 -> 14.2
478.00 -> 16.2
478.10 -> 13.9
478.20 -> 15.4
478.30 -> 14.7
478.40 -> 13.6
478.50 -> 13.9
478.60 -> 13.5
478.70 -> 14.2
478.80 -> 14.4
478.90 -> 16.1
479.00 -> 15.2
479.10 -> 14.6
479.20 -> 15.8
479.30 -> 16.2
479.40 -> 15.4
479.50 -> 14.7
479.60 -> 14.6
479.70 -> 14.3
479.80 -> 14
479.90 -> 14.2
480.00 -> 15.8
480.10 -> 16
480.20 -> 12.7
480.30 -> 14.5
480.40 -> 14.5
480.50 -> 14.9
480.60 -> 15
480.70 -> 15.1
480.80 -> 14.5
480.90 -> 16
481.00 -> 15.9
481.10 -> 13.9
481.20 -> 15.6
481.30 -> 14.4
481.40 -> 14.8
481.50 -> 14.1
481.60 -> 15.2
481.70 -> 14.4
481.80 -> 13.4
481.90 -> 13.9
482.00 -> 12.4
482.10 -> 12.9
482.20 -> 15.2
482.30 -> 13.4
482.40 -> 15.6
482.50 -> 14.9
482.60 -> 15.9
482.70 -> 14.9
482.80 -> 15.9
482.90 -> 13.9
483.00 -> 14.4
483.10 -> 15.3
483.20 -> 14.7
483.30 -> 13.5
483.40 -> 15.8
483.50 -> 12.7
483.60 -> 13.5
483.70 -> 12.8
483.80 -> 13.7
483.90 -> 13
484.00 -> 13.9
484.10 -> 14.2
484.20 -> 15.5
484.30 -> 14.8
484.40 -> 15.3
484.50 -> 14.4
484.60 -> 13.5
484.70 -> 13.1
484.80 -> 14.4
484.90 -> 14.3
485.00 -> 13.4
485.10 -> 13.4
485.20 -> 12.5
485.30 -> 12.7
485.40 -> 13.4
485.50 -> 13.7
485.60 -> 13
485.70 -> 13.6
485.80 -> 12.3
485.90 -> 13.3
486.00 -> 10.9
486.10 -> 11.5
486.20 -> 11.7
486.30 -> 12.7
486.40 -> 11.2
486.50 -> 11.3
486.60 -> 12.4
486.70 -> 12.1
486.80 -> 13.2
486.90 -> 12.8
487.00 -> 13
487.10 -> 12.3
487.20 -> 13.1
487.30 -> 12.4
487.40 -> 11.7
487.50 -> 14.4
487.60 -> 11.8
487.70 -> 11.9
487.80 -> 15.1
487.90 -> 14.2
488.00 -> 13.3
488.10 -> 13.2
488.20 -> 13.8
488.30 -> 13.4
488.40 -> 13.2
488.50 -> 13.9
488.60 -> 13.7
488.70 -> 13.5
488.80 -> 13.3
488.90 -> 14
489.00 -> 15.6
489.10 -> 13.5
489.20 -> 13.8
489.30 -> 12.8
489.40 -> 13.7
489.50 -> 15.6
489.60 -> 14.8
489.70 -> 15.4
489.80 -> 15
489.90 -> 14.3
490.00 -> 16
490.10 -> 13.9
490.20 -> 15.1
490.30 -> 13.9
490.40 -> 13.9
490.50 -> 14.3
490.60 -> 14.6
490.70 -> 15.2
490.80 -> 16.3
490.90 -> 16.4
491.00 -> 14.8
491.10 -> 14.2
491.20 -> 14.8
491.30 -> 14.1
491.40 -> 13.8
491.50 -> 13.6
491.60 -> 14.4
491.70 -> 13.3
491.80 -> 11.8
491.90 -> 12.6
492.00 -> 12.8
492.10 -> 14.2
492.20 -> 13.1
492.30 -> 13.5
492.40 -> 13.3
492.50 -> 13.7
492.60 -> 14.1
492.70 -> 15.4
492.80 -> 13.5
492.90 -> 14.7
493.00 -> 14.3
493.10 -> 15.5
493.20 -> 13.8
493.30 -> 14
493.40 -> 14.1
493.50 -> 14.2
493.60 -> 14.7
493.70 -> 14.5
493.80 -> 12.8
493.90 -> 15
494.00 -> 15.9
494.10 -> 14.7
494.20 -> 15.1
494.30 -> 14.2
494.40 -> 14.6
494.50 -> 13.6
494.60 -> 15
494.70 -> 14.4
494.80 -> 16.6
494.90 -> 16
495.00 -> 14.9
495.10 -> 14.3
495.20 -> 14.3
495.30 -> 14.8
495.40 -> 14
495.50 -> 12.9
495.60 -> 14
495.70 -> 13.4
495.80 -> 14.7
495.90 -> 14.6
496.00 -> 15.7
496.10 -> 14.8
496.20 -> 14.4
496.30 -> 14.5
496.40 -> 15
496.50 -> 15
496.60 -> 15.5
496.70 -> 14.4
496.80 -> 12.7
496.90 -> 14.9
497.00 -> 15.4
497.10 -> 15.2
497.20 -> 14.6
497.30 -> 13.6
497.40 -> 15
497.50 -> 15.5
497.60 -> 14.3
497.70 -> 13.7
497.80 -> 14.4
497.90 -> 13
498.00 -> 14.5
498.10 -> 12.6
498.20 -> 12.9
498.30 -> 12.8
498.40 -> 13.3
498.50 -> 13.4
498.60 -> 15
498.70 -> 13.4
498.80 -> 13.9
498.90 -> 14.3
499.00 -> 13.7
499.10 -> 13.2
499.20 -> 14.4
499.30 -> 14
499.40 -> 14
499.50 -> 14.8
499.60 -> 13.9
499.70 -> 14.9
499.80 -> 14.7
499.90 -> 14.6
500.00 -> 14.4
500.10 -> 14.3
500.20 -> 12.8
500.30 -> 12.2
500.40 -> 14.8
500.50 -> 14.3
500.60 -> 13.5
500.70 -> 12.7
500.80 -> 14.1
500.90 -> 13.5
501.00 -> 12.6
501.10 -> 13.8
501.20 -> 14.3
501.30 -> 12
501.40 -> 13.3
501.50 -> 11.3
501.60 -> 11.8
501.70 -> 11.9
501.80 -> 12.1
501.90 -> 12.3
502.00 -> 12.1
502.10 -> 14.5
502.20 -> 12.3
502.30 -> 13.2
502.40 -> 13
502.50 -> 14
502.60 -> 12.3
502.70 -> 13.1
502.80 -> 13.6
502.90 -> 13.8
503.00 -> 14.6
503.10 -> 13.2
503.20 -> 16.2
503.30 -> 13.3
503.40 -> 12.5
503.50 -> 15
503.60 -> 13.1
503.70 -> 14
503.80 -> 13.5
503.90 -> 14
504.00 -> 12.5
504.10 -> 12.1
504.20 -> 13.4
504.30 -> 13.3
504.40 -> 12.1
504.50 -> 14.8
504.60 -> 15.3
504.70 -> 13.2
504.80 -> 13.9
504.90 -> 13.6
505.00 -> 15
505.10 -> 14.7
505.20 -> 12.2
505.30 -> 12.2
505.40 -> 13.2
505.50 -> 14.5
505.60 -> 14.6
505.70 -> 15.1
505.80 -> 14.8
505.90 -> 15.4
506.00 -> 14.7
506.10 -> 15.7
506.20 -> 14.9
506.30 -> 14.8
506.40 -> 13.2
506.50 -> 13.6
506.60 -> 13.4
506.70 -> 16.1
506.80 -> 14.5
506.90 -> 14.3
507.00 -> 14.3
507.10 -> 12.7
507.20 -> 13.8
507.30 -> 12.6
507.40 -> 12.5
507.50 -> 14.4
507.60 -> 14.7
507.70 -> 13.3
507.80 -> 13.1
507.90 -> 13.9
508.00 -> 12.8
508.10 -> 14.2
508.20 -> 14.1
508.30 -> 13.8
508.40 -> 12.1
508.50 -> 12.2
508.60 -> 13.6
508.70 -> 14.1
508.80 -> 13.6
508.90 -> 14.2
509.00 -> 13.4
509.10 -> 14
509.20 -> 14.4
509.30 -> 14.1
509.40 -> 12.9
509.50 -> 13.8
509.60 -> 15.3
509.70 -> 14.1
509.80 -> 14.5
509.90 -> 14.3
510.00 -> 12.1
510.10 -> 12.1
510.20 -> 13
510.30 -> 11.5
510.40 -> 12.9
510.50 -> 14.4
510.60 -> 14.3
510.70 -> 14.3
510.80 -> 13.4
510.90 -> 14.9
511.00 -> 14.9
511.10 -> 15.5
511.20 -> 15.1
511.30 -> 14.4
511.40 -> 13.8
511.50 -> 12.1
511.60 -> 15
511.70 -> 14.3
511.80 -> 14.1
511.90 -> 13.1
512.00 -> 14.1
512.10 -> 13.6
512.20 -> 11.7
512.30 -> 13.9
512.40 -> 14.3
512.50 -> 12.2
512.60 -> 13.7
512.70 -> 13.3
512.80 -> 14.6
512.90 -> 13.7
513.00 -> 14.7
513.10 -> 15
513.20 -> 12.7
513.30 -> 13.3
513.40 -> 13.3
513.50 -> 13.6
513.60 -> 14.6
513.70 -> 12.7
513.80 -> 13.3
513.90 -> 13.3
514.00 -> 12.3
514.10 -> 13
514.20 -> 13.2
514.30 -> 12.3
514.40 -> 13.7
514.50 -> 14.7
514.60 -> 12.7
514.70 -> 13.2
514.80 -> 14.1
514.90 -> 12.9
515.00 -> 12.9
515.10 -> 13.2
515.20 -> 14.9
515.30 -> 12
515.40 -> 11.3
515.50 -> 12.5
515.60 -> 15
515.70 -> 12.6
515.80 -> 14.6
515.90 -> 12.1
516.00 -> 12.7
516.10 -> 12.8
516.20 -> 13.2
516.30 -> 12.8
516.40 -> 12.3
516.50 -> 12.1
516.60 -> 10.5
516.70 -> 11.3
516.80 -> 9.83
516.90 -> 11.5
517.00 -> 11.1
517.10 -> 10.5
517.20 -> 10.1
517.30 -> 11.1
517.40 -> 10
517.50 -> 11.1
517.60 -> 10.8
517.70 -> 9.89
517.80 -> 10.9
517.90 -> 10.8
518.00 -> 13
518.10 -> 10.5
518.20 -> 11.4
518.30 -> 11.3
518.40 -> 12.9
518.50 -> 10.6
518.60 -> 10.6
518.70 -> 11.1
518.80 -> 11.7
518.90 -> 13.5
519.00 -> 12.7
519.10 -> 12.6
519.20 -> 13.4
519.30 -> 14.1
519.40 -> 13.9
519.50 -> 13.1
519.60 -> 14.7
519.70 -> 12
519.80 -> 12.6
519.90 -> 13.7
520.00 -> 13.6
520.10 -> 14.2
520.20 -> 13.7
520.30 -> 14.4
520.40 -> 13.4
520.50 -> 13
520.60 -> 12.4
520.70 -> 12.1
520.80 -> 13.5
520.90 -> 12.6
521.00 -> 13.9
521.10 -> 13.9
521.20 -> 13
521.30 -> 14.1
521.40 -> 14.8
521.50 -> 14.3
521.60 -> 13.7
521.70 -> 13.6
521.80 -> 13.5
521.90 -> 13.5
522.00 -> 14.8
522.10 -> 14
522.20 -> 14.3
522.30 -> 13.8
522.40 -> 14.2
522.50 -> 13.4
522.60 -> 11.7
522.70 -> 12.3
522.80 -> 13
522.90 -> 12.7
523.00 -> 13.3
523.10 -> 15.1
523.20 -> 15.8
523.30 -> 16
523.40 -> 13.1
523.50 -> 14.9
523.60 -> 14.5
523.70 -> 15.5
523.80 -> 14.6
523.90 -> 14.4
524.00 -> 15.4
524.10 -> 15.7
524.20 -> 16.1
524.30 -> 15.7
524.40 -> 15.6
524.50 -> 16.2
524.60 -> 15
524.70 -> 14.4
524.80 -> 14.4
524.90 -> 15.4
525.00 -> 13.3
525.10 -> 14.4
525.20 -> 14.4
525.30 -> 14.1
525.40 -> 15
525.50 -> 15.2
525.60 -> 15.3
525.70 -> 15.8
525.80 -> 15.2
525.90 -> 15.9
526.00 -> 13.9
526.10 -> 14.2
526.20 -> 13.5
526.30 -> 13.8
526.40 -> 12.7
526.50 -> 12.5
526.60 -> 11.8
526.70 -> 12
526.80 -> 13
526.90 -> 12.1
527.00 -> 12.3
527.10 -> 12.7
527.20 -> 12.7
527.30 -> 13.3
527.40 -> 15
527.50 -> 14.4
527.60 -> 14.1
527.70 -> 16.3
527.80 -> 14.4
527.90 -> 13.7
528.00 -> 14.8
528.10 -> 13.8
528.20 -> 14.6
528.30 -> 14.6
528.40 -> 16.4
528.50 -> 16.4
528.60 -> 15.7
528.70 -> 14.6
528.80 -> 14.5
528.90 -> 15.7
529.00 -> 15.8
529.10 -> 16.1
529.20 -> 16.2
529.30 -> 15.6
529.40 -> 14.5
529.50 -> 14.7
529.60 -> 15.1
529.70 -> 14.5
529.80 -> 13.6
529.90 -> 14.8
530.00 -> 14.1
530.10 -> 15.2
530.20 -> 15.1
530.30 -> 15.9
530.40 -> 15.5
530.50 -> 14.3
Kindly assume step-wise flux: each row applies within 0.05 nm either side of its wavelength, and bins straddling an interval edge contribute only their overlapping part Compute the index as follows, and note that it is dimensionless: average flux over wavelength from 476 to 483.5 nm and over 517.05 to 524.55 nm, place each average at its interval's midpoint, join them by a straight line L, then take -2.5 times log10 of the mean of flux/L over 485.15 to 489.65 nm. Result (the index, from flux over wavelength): 0.10 mag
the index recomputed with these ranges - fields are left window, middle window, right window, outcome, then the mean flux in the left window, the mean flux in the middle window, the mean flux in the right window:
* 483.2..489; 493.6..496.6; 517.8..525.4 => -0.098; 13.3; 14.6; 13.6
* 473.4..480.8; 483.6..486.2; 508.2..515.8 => 0.072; 14.6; 13.4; 13.6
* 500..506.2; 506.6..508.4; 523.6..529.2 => -0.003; 13.5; 13.8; 14.5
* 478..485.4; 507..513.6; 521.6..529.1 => 0.052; 14.4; 13.7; 14.3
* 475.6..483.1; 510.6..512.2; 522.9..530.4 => 0.037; 14.6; 14.1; 14.6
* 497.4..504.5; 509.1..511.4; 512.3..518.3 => -0.082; 13.5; 13.9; 12.6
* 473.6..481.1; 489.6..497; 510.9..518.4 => -0.042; 14.6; 14.4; 12.8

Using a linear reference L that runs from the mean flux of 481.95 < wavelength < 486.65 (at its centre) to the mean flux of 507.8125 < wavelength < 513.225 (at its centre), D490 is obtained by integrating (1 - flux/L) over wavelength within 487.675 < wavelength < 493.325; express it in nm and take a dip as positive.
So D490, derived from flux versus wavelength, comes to -0.19 nm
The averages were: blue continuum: 13.6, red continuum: 13.7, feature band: 14.1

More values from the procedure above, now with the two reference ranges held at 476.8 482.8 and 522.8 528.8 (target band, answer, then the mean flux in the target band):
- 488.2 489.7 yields 0.07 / 14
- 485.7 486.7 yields 0.18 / 12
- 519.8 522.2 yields 0.14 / 13.6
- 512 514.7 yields 0.20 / 13.4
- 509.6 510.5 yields 0.08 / 13.3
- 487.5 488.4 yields 0.08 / 13.4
